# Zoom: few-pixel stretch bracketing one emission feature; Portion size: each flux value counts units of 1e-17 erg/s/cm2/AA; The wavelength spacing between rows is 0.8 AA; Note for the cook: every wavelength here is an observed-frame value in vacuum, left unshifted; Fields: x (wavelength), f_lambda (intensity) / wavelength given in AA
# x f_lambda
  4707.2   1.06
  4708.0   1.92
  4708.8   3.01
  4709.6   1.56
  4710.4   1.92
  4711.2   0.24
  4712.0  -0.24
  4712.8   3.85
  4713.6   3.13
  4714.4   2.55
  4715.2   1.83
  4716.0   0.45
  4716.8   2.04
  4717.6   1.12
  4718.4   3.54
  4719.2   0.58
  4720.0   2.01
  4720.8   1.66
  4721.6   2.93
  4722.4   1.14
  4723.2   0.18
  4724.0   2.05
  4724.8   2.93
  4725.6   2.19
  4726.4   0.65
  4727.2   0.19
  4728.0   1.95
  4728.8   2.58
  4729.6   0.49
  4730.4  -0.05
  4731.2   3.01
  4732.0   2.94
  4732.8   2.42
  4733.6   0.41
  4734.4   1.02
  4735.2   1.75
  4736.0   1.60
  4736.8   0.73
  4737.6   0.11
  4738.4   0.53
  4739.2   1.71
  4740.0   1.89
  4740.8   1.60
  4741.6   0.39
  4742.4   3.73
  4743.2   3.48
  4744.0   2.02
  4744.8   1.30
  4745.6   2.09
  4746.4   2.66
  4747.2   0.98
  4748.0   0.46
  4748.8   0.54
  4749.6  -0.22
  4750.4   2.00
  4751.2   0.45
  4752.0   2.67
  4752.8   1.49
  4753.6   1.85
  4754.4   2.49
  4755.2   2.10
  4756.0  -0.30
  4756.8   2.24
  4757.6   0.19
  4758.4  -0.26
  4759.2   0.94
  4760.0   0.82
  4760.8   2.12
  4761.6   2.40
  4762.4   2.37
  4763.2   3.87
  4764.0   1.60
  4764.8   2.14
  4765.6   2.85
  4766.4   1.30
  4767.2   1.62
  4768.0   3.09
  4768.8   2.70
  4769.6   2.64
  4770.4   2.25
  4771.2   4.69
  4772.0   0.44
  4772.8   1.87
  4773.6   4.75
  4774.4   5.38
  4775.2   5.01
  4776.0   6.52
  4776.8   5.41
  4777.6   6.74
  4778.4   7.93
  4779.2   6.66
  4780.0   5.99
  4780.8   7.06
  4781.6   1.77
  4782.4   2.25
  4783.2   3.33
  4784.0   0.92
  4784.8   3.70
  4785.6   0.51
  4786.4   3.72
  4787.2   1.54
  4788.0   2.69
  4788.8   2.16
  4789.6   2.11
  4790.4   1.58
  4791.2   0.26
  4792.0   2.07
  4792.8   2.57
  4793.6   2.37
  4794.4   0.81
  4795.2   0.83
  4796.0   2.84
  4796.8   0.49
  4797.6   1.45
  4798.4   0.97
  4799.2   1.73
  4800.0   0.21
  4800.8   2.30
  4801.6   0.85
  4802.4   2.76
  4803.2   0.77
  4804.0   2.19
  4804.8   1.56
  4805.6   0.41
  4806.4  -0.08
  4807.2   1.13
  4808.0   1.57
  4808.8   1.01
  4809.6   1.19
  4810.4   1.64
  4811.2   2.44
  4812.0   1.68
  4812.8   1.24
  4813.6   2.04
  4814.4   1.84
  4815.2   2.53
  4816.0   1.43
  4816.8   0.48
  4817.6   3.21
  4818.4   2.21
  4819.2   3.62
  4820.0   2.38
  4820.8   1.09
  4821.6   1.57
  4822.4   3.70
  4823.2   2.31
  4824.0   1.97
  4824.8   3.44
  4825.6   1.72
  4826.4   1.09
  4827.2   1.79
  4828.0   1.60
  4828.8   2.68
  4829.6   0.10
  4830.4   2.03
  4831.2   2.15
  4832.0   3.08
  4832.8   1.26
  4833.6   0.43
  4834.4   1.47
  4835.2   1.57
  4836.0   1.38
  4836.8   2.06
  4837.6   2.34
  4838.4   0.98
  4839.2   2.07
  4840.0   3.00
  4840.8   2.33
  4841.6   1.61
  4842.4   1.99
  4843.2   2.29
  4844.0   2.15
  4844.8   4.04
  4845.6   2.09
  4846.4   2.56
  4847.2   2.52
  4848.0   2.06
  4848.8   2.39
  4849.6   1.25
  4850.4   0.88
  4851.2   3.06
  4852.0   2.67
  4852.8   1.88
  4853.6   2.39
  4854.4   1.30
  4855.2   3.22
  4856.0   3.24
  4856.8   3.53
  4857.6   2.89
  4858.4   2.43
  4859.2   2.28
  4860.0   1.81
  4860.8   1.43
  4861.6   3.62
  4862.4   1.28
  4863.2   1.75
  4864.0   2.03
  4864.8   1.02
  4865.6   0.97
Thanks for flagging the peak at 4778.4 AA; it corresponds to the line [O II] 3727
